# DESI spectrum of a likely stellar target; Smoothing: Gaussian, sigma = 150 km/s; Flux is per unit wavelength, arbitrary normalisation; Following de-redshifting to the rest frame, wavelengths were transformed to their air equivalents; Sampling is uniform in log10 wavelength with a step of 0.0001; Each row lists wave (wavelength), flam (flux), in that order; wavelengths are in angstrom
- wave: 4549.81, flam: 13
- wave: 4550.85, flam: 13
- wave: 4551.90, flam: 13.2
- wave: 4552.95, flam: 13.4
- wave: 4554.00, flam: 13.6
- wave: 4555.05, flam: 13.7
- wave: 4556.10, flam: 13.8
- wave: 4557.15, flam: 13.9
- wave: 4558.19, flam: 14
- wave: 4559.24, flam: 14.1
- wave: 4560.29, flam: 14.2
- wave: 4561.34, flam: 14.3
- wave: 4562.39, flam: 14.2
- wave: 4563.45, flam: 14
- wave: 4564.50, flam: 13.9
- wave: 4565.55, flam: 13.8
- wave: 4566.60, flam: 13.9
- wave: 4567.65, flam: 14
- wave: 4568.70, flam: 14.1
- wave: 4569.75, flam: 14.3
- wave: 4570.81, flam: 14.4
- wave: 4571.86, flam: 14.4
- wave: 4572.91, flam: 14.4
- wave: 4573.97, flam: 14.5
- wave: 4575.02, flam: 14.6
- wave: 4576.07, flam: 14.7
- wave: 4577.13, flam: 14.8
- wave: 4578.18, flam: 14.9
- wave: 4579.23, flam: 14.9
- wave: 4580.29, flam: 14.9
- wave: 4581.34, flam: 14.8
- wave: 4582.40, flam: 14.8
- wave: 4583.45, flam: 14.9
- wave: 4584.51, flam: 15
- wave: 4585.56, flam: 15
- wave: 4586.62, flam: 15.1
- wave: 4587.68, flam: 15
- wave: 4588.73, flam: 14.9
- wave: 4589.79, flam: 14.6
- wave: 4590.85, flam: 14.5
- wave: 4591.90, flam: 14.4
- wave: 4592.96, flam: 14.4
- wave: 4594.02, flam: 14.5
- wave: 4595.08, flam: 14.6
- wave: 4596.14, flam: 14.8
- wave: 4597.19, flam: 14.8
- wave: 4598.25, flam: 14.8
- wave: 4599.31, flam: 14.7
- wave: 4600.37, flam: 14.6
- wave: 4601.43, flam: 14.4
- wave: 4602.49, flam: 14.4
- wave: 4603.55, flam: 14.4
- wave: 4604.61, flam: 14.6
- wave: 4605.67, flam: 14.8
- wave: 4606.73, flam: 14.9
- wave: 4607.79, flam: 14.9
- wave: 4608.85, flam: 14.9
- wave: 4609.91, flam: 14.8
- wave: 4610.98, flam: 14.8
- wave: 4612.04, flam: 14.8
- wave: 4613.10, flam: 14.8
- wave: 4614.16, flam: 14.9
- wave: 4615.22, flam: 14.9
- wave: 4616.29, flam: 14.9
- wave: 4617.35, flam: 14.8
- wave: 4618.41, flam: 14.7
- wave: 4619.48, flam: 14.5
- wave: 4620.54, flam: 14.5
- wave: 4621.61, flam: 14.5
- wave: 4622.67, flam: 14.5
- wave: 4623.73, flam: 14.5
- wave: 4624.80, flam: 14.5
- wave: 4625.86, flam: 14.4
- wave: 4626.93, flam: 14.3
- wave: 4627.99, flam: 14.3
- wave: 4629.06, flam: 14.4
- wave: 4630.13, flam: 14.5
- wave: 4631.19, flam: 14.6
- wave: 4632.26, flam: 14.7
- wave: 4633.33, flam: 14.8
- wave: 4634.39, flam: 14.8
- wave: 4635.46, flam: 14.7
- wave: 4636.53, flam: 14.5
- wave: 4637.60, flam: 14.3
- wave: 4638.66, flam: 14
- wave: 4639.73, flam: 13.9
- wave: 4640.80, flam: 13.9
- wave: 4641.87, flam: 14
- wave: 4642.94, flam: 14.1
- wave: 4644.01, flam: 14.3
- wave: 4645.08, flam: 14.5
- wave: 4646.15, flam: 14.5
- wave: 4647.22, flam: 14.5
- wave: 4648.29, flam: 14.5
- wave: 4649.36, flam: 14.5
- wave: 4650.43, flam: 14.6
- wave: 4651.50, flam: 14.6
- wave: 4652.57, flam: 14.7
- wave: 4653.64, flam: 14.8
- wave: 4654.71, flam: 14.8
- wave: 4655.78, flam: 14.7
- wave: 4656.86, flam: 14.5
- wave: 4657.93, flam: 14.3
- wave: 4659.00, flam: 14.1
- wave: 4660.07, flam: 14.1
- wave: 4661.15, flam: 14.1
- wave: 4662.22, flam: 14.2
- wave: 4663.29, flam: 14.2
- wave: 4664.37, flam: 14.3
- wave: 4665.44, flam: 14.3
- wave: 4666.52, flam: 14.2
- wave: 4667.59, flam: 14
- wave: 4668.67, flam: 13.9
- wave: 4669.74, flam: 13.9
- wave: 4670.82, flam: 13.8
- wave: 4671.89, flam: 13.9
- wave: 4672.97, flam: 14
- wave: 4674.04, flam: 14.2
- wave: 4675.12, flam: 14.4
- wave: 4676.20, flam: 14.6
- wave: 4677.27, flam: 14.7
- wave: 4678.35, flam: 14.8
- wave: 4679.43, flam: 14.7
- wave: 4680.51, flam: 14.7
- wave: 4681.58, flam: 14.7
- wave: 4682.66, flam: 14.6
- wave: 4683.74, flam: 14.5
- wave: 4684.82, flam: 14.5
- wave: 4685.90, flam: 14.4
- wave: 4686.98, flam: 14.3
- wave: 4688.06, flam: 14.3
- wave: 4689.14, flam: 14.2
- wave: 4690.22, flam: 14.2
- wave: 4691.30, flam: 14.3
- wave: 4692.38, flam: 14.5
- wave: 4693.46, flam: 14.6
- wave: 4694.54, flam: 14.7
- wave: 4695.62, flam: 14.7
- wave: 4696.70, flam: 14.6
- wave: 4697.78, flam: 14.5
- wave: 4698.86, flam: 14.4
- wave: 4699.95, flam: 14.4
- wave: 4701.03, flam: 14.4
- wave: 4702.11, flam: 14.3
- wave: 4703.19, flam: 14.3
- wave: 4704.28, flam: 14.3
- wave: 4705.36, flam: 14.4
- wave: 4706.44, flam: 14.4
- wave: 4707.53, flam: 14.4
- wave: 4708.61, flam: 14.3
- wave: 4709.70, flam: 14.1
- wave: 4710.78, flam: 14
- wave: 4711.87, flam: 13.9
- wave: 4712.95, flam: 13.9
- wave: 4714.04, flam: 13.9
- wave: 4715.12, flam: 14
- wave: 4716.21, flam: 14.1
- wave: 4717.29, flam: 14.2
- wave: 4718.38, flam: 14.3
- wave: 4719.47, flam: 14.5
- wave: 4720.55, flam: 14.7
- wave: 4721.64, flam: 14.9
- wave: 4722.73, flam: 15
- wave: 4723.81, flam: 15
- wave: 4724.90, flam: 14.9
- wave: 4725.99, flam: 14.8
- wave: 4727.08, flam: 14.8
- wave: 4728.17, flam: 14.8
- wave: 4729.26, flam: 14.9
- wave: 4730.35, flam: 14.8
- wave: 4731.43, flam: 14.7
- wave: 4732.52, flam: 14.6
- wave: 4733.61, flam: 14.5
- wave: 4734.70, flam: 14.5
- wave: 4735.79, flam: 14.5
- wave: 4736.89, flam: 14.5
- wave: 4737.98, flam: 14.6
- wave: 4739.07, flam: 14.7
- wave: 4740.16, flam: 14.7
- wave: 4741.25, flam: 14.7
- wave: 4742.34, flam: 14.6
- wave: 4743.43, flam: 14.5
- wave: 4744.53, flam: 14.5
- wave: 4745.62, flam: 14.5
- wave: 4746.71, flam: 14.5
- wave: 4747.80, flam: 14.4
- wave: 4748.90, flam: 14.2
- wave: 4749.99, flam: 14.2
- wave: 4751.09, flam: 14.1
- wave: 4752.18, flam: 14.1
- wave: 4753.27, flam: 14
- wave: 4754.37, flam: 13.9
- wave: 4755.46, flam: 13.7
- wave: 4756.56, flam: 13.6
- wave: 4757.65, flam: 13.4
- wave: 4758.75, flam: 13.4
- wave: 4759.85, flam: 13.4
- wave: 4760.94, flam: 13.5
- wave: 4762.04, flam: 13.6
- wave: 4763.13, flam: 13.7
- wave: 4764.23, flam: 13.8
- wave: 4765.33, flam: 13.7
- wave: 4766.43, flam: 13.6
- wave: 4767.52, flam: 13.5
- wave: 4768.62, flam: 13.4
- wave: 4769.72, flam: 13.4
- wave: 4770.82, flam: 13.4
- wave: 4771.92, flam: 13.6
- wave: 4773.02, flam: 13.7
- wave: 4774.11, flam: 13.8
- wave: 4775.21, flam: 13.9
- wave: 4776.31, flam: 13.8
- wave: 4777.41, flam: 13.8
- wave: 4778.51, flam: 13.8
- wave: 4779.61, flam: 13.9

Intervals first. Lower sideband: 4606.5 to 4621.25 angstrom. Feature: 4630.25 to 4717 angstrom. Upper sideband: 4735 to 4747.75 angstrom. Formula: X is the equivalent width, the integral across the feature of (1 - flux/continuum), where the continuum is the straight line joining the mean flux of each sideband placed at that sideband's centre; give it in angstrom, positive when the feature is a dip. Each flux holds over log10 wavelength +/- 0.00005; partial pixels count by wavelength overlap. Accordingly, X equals 1.9 angstrom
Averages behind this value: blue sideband 14.8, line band 14.4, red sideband 14.6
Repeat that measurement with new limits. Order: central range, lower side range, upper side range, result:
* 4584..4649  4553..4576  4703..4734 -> -1.67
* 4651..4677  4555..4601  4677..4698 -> 0.42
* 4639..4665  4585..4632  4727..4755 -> 0.43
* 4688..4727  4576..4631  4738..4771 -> -0.58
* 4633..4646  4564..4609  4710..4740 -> 0.23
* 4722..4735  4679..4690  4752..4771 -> -0.74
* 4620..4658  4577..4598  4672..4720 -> 0.32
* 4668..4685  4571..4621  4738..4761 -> 0.07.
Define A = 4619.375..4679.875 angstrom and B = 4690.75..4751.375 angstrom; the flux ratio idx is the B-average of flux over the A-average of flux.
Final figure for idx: 1.0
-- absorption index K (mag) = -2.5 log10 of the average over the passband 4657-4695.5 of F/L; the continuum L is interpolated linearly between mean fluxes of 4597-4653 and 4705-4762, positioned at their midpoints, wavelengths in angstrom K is 0.01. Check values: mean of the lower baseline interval 14.6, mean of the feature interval 14.3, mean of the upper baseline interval 14.3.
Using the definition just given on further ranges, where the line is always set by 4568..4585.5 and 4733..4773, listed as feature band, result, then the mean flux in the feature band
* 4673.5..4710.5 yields -0.02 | 14.5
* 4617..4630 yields 0.00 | 14.5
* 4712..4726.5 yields -0.02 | 14.5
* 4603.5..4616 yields -0.02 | 14.8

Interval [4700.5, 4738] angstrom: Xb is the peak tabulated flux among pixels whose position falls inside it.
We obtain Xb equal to 15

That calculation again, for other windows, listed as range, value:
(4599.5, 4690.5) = 14.9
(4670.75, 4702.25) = 14.8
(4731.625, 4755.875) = 14.7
